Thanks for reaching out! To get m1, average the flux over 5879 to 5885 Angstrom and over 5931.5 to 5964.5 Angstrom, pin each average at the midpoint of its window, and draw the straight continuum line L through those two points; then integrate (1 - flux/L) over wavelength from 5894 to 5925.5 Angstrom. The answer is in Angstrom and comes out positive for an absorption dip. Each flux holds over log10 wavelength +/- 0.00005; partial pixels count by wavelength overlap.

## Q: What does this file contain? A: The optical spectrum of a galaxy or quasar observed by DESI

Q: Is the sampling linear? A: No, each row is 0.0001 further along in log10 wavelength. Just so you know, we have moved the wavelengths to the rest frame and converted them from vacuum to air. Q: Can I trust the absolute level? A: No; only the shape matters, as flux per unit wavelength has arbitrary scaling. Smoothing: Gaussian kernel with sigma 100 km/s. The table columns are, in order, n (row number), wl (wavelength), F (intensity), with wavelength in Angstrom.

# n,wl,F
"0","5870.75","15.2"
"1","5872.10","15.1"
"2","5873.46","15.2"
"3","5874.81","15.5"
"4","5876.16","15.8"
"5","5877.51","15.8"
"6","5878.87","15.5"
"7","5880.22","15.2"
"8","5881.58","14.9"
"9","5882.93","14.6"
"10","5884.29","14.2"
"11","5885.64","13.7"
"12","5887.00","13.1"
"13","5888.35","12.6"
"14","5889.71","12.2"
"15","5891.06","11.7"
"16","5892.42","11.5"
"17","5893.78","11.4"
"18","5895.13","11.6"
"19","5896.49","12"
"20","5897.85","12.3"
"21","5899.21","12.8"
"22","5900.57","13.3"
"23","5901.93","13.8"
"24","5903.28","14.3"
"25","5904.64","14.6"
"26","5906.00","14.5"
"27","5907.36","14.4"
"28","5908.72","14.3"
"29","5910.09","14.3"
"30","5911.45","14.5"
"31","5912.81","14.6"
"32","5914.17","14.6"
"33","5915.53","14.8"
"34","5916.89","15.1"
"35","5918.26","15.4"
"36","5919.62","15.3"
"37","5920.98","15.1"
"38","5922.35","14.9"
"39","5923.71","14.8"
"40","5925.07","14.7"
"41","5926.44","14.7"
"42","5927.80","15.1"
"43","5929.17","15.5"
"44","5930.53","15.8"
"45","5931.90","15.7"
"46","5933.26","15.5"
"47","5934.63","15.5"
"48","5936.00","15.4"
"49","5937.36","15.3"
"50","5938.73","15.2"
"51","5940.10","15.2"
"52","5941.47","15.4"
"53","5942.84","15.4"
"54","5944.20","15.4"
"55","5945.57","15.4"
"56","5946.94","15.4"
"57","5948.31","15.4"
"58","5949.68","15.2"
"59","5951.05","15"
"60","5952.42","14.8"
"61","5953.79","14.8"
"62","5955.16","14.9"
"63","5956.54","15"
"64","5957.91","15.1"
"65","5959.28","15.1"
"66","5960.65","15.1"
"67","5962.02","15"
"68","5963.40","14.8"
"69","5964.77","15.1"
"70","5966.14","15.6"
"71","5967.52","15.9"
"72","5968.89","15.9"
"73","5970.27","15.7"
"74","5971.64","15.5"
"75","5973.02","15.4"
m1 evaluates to 1.8 Angstrom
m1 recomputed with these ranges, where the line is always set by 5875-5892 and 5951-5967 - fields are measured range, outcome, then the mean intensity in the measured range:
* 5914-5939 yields -0.95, 15.2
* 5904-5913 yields -0.02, 14.4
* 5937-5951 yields -0.44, 15.3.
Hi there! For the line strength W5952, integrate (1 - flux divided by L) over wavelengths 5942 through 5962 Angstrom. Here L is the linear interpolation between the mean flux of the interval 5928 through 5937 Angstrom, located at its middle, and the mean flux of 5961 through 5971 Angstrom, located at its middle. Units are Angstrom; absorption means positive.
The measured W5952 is 0.4 Angstrom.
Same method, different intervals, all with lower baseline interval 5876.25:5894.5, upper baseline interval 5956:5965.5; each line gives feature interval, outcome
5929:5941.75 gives -0.8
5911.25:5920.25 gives -0.5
